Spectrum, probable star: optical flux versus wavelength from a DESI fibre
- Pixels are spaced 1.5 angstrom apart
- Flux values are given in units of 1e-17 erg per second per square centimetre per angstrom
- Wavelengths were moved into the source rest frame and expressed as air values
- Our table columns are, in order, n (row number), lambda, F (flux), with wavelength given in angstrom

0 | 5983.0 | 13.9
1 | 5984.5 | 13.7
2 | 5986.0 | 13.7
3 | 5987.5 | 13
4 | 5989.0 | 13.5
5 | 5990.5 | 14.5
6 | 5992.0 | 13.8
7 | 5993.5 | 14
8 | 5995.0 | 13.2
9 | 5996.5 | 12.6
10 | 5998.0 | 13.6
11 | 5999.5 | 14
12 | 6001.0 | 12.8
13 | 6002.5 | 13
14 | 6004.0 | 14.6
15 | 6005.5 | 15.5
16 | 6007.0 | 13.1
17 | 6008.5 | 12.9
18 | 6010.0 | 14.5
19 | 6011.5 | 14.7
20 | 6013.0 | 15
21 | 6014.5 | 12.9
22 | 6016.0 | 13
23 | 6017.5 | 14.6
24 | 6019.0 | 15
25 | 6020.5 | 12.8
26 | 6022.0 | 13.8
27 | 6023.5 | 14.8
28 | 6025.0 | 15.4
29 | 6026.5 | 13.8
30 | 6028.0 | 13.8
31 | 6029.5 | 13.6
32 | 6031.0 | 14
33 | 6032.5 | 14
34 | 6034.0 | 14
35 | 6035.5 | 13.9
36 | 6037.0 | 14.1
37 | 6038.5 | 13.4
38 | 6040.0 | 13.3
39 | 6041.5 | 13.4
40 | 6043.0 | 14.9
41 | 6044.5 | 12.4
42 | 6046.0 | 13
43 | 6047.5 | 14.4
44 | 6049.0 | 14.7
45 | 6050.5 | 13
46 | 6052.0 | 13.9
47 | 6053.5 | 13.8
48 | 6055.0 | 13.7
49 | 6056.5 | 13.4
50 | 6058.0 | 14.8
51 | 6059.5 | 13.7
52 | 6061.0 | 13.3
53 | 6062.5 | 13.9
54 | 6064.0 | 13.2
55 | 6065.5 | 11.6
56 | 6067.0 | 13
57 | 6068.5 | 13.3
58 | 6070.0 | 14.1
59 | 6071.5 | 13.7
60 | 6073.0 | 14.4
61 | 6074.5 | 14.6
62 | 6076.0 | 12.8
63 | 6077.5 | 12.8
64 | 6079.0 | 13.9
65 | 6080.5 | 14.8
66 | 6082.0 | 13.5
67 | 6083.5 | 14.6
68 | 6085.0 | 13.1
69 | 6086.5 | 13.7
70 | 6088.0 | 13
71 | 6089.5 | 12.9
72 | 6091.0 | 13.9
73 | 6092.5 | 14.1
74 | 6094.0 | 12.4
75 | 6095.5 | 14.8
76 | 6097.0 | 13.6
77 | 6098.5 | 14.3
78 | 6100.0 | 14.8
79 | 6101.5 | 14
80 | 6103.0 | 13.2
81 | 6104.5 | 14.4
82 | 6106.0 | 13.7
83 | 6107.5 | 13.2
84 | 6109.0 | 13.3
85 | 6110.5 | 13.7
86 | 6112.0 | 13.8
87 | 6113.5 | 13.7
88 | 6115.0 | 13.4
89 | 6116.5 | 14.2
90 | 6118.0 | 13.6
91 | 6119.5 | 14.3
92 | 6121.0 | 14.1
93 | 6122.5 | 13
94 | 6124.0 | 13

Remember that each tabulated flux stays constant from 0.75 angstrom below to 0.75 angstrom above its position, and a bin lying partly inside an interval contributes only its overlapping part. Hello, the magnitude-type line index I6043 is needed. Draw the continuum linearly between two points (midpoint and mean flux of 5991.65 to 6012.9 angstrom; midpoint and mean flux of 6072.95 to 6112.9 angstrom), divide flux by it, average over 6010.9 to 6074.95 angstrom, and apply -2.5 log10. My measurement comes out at -0.004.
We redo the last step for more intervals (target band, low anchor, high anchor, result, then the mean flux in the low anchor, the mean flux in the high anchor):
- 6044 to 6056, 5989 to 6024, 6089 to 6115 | 0.013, 13.8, 13.8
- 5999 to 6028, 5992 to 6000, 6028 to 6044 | -0.028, 13.5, 13.8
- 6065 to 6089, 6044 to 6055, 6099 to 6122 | 0.012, 13.6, 13.8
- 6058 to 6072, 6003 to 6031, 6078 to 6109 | 0.040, 14.1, 13.8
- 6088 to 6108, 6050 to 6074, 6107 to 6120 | -0.009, 13.6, 13.7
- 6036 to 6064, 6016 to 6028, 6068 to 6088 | 0.021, 14.2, 13.8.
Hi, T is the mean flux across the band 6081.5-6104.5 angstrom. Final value 13.8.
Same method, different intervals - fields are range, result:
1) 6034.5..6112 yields 13.7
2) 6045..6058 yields 13.8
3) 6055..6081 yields 13.6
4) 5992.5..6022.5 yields 13.8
